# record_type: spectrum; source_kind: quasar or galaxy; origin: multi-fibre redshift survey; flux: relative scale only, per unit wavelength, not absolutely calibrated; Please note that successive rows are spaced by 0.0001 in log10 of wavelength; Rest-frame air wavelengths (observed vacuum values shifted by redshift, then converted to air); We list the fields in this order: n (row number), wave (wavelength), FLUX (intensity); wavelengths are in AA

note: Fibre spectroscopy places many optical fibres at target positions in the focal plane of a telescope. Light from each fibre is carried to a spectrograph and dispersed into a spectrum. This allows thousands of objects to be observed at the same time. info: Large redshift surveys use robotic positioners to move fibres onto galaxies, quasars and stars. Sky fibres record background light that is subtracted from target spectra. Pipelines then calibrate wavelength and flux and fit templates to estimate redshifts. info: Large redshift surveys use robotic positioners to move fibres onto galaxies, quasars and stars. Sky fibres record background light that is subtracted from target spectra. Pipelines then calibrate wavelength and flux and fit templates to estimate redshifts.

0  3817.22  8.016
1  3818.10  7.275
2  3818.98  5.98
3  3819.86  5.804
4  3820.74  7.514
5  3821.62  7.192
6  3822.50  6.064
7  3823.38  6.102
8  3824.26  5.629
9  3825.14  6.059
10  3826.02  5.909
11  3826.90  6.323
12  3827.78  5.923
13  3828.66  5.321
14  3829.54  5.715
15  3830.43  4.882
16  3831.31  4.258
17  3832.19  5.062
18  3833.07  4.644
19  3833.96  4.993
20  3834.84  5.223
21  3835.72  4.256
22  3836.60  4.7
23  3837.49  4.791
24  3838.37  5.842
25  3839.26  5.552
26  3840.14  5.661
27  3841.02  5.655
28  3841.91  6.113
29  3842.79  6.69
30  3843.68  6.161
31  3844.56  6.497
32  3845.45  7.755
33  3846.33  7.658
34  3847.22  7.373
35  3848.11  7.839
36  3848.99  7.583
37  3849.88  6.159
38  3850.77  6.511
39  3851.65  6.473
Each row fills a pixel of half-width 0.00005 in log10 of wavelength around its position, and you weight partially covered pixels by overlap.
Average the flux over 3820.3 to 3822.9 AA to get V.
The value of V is 6.94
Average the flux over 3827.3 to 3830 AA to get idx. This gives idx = 5.65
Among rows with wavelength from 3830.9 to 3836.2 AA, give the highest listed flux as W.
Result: 5.223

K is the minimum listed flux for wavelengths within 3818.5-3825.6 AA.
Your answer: 5.629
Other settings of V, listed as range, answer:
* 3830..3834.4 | 4.77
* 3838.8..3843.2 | 5.93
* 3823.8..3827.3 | 5.98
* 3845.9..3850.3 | 7.32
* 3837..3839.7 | 5.37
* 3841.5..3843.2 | 6.42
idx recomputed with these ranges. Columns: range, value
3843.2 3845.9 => 6.81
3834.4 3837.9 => 4.74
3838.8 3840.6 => 5.62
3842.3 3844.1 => 6.42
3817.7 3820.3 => 6.34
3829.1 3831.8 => 4.95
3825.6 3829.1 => 5.88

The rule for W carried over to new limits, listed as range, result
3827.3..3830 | 5.923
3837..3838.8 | 5.842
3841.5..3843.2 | 6.69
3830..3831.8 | 4.882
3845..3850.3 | 7.839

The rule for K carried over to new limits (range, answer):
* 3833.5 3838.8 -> 4.256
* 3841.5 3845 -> 6.113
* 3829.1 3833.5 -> 4.258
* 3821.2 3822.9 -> 6.064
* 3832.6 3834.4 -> 4.644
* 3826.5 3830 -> 5.321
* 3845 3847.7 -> 7.373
